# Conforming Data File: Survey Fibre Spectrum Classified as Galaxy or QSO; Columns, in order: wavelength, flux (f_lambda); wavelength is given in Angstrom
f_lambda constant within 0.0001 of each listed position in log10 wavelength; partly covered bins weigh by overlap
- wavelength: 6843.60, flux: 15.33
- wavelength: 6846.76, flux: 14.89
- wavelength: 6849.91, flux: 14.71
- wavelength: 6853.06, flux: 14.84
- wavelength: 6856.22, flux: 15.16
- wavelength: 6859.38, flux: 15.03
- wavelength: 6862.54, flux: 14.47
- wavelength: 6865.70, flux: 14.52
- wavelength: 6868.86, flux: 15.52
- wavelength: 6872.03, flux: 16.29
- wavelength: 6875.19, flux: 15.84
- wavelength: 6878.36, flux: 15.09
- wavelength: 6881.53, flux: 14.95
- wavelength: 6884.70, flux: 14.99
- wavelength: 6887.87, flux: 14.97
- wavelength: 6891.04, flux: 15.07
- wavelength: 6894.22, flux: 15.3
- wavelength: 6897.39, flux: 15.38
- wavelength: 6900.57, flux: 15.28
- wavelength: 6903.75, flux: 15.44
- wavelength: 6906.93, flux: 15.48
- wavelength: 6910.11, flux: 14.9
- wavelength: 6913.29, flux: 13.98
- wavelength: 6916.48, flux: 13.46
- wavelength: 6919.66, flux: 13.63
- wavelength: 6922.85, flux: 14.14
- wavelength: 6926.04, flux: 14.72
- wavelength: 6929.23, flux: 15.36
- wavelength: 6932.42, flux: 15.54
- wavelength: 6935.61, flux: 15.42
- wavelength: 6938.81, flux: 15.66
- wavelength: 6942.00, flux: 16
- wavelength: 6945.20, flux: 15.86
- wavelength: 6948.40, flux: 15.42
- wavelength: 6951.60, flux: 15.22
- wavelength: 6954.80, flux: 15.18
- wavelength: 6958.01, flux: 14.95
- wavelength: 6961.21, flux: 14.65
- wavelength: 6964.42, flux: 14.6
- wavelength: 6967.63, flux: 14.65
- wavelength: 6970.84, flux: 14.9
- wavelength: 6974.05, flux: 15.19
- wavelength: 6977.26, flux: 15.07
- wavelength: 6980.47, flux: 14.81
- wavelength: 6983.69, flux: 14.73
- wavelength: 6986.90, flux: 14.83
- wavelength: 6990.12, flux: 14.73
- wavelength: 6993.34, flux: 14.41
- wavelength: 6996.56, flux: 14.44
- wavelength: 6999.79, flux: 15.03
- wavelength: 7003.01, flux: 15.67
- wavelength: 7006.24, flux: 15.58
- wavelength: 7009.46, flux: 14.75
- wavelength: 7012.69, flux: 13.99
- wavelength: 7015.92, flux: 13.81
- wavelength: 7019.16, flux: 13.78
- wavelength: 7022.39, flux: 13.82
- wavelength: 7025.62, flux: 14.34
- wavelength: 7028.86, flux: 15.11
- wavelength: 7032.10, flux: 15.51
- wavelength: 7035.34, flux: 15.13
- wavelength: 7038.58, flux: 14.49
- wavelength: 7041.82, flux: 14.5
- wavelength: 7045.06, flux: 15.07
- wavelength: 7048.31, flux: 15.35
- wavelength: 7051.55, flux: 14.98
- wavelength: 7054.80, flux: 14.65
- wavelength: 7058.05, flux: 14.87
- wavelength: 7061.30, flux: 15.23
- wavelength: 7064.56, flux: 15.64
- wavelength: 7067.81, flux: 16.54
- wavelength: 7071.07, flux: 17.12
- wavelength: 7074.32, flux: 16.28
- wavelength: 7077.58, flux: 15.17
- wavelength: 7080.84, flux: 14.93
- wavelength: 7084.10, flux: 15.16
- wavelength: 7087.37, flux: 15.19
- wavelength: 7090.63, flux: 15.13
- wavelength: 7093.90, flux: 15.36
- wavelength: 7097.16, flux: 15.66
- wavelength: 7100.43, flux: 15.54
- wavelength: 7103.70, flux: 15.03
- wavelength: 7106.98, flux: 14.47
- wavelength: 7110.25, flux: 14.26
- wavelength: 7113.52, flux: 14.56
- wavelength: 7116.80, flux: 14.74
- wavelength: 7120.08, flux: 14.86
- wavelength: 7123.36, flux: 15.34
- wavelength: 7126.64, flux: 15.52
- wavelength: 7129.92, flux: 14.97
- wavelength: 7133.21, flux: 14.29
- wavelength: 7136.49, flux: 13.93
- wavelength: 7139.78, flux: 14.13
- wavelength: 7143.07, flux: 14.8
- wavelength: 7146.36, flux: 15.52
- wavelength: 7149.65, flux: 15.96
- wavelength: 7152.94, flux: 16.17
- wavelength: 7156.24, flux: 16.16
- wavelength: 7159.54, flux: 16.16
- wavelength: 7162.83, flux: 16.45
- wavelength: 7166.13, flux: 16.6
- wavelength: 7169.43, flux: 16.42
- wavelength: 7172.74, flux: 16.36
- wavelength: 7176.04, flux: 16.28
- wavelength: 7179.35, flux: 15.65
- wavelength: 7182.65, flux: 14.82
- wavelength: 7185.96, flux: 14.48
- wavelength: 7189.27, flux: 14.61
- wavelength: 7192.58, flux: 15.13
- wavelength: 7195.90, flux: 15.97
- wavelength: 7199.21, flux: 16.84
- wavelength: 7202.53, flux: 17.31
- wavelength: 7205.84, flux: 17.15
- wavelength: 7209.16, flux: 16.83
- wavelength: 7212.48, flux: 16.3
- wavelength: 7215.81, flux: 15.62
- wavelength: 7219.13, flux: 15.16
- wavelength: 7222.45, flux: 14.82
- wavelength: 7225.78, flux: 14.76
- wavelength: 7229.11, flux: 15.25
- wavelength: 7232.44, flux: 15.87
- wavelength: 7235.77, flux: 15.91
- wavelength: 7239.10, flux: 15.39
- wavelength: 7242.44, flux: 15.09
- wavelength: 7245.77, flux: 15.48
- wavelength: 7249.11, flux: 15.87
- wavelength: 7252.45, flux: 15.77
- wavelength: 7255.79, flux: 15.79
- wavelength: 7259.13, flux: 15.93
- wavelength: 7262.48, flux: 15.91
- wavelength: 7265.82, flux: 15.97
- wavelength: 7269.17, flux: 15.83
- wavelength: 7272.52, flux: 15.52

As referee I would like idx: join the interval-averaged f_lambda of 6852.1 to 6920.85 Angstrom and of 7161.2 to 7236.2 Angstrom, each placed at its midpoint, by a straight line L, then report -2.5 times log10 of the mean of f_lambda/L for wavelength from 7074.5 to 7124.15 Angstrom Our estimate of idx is 0.037 mag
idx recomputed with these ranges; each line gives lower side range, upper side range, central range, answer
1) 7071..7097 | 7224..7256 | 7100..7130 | 0.04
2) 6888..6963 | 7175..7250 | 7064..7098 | -0.02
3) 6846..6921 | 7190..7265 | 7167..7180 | -0.04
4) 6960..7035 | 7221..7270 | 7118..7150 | 0.02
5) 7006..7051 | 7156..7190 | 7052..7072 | -0.05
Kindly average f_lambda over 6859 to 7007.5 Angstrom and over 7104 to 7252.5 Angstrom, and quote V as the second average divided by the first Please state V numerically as 1.03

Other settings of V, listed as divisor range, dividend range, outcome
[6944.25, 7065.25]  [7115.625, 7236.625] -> 1.05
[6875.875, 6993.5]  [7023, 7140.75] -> 1.01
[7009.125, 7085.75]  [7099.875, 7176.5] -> 1.02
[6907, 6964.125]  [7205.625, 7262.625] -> 1.05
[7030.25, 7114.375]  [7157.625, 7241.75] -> 1.04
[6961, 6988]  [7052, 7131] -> 1.03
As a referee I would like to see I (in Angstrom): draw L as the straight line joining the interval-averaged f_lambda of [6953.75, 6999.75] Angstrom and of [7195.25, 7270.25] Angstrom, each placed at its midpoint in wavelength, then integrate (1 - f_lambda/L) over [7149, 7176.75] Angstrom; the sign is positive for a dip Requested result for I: -1.3 Angstrom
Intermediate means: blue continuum 14.8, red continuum 15.9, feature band 16.3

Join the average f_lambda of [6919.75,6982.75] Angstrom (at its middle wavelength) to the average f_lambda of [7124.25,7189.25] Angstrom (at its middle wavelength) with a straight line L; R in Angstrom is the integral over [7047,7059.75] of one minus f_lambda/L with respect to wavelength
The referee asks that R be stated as 0.3 Angstrom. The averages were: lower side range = 15.1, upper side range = 15.5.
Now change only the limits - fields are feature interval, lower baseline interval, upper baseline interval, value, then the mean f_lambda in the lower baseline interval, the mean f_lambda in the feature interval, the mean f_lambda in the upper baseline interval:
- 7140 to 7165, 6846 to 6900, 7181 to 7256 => -0.4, 15.1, 15.8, 15.7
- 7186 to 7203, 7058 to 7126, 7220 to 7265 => -0.3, 15.3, 15.7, 15.5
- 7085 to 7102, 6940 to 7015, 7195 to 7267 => 0.0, 15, 15.4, 15.9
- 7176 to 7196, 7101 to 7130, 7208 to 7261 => 0.2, 14.9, 15.1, 15.6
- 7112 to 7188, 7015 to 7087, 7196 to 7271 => 0.5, 15.1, 15.4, 15.9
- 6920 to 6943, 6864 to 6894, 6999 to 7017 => -0.1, 15.2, 15.2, 14.8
